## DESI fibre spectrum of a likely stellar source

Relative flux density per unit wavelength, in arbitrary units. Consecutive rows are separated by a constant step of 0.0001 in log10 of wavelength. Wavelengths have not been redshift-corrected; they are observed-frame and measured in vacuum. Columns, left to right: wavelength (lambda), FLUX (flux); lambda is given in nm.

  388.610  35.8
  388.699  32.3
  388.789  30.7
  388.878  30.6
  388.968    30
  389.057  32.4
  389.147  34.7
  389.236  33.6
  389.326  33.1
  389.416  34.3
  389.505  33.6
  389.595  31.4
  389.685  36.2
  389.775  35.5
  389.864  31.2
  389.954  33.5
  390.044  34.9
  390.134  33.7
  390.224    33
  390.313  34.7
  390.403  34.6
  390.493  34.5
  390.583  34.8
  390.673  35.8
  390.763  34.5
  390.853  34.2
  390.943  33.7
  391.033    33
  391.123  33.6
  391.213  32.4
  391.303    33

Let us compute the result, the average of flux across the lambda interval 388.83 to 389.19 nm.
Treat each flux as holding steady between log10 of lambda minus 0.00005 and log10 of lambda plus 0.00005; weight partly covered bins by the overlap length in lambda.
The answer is 31.9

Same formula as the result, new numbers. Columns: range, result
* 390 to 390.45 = 34.2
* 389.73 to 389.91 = 33.4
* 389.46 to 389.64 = 32.5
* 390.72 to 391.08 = 33.9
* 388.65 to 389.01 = 31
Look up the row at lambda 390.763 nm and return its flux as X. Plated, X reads 34.5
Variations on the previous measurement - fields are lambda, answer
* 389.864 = 31.2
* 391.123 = 33.6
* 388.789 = 30.7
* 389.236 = 33.6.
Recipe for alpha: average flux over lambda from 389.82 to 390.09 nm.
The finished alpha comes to 33.1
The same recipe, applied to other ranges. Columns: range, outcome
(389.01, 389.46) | 33.6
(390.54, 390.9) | 34.8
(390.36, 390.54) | 34.5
